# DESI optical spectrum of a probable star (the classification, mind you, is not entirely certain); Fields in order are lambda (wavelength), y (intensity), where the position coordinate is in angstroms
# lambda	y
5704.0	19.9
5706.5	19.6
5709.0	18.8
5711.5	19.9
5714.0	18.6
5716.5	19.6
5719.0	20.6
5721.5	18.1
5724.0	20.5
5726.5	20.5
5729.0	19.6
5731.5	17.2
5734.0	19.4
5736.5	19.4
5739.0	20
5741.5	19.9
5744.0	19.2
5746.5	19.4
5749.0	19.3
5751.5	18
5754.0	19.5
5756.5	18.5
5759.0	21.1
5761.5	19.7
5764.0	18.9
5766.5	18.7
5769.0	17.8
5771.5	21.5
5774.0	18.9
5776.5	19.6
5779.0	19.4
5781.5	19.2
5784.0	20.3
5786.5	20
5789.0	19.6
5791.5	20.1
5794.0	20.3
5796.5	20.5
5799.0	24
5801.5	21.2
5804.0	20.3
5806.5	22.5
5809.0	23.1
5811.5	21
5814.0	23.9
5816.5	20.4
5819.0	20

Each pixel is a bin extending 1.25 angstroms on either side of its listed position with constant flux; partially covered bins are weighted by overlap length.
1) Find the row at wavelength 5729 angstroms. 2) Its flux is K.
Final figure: 19.6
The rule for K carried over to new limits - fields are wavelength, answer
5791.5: 20.1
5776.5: 19.6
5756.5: 18.5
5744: 19.2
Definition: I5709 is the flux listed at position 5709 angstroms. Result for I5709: 18.8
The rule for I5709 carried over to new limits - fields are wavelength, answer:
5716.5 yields 19.6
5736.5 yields 19.4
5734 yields 19.4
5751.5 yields 18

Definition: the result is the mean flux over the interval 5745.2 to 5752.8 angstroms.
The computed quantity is 18.9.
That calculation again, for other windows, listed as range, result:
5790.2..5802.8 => 21.2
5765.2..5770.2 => 18.3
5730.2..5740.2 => 19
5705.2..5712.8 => 19.4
